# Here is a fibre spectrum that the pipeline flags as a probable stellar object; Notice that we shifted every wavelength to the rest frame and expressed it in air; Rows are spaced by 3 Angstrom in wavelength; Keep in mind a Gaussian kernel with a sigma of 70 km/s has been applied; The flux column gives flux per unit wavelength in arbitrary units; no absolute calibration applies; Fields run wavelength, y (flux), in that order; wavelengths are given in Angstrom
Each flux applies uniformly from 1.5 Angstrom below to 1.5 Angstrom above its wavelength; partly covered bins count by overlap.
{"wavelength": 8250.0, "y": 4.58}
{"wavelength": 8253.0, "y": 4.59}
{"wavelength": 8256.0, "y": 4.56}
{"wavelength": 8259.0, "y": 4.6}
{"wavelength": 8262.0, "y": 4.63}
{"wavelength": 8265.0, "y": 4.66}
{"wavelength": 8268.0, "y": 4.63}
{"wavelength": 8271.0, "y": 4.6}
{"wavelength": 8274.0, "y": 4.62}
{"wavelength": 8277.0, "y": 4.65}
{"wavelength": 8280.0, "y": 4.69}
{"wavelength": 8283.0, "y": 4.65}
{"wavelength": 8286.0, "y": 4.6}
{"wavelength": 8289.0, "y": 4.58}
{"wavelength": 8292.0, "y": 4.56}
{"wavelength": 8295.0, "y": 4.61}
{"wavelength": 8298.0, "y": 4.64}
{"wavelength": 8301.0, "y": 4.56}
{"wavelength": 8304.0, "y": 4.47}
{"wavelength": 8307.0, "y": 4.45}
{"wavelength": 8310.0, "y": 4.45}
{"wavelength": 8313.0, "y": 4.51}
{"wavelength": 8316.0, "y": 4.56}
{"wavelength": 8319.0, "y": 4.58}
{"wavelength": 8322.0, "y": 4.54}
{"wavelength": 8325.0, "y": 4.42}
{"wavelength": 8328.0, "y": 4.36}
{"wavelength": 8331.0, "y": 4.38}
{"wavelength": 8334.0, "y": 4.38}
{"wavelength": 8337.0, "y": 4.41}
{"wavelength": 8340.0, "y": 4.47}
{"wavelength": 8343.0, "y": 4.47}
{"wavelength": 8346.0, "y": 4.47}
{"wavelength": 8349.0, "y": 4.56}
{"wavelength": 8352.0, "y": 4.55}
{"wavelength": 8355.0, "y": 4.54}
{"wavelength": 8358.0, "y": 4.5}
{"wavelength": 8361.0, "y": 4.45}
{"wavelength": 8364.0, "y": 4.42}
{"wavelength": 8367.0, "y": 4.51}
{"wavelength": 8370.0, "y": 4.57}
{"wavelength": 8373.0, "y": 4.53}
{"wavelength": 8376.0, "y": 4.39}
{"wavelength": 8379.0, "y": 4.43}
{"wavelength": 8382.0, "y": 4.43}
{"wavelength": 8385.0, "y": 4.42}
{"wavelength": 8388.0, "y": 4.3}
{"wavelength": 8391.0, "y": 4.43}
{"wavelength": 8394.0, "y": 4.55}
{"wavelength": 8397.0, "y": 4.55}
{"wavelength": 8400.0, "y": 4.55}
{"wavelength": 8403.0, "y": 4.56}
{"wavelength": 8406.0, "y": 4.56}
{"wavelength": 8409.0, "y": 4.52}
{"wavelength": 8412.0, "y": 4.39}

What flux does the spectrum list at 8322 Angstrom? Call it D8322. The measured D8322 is 4.54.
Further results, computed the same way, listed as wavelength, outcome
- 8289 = 4.58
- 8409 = 4.52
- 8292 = 4.56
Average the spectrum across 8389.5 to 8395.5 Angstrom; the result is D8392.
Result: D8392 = 4.49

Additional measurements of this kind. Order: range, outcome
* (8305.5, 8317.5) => 4.49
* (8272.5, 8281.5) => 4.65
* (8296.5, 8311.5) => 4.51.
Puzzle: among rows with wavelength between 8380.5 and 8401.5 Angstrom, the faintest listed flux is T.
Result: 4.3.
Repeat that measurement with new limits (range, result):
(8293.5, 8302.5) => 4.56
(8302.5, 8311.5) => 4.45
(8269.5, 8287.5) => 4.6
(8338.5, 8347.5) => 4.47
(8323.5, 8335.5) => 4.36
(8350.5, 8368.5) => 4.42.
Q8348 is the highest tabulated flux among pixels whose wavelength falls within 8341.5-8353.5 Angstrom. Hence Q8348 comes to 4.56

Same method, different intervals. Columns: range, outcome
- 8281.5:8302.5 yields 4.65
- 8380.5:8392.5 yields 4.43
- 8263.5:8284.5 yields 4.69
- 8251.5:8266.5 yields 4.66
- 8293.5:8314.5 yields 4.64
